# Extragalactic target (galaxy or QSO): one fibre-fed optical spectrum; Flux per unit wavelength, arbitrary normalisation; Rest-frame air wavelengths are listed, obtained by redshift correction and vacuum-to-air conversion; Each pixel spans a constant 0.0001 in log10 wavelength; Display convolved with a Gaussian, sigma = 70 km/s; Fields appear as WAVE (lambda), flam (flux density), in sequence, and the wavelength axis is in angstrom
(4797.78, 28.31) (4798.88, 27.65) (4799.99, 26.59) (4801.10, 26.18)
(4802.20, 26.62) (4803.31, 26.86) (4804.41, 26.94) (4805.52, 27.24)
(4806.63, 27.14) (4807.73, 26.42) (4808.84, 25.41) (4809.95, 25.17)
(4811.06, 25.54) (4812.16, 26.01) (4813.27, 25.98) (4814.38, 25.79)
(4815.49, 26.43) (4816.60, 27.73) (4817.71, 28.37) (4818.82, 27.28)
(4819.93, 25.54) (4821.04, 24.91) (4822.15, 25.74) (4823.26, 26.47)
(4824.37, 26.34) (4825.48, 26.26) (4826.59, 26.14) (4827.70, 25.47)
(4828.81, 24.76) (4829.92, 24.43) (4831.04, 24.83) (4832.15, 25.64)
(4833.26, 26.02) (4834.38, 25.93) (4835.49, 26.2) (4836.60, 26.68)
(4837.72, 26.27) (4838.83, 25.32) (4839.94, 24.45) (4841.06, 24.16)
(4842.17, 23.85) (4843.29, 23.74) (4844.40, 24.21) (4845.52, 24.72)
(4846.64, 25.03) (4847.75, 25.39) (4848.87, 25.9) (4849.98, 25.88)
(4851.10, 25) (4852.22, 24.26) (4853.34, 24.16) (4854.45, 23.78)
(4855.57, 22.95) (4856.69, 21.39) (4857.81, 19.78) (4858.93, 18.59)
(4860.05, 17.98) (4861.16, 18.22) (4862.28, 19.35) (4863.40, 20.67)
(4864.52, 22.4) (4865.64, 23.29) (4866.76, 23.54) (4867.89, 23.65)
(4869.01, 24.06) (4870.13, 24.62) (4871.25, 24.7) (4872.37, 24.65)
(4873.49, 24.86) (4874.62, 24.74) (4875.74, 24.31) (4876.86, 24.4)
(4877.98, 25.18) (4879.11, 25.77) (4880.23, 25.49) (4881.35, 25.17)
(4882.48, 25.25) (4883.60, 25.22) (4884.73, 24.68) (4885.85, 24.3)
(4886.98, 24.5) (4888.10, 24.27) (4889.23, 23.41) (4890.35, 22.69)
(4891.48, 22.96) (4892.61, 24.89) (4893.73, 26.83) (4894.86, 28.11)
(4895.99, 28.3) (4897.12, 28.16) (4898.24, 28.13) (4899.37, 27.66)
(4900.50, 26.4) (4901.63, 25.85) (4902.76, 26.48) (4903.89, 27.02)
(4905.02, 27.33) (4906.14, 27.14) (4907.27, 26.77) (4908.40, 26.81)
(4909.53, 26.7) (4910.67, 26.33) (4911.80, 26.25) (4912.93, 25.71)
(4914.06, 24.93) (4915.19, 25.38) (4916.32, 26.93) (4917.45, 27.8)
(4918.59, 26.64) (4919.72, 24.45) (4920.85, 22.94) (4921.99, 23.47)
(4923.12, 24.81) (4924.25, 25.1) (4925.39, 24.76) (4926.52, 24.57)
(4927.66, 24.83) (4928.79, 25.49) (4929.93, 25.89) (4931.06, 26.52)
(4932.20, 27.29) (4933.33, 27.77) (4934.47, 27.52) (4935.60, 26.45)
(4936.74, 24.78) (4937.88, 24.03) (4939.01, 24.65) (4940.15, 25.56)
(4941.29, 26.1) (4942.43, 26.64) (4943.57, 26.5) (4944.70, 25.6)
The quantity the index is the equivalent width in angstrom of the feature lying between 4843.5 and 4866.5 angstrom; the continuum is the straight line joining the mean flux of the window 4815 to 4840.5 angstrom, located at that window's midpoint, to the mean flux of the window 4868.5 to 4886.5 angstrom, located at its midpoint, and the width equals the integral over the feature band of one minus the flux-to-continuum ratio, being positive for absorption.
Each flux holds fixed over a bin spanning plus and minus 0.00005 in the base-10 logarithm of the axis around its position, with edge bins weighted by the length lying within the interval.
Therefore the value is 2.4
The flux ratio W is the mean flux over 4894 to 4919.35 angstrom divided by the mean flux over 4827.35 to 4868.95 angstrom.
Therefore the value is 1.13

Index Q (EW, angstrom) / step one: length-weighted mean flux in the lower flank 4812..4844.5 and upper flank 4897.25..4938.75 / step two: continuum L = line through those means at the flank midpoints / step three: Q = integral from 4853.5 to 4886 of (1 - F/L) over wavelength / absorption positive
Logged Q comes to 3.3 angstrom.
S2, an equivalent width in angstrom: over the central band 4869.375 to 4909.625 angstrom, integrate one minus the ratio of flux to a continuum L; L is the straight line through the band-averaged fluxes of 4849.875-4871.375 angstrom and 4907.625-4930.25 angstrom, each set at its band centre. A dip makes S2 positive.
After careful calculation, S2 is -2.97 angstrom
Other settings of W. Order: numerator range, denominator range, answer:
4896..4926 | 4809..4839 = 1.01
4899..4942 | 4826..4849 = 1.03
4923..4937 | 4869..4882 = 1.04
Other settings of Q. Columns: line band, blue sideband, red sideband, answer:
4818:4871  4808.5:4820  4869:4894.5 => 3.0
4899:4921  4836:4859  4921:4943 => -1.0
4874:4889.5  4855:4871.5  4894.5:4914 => -0.5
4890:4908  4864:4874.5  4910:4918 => -0.8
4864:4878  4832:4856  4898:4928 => 0.7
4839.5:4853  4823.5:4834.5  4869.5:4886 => 0.3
